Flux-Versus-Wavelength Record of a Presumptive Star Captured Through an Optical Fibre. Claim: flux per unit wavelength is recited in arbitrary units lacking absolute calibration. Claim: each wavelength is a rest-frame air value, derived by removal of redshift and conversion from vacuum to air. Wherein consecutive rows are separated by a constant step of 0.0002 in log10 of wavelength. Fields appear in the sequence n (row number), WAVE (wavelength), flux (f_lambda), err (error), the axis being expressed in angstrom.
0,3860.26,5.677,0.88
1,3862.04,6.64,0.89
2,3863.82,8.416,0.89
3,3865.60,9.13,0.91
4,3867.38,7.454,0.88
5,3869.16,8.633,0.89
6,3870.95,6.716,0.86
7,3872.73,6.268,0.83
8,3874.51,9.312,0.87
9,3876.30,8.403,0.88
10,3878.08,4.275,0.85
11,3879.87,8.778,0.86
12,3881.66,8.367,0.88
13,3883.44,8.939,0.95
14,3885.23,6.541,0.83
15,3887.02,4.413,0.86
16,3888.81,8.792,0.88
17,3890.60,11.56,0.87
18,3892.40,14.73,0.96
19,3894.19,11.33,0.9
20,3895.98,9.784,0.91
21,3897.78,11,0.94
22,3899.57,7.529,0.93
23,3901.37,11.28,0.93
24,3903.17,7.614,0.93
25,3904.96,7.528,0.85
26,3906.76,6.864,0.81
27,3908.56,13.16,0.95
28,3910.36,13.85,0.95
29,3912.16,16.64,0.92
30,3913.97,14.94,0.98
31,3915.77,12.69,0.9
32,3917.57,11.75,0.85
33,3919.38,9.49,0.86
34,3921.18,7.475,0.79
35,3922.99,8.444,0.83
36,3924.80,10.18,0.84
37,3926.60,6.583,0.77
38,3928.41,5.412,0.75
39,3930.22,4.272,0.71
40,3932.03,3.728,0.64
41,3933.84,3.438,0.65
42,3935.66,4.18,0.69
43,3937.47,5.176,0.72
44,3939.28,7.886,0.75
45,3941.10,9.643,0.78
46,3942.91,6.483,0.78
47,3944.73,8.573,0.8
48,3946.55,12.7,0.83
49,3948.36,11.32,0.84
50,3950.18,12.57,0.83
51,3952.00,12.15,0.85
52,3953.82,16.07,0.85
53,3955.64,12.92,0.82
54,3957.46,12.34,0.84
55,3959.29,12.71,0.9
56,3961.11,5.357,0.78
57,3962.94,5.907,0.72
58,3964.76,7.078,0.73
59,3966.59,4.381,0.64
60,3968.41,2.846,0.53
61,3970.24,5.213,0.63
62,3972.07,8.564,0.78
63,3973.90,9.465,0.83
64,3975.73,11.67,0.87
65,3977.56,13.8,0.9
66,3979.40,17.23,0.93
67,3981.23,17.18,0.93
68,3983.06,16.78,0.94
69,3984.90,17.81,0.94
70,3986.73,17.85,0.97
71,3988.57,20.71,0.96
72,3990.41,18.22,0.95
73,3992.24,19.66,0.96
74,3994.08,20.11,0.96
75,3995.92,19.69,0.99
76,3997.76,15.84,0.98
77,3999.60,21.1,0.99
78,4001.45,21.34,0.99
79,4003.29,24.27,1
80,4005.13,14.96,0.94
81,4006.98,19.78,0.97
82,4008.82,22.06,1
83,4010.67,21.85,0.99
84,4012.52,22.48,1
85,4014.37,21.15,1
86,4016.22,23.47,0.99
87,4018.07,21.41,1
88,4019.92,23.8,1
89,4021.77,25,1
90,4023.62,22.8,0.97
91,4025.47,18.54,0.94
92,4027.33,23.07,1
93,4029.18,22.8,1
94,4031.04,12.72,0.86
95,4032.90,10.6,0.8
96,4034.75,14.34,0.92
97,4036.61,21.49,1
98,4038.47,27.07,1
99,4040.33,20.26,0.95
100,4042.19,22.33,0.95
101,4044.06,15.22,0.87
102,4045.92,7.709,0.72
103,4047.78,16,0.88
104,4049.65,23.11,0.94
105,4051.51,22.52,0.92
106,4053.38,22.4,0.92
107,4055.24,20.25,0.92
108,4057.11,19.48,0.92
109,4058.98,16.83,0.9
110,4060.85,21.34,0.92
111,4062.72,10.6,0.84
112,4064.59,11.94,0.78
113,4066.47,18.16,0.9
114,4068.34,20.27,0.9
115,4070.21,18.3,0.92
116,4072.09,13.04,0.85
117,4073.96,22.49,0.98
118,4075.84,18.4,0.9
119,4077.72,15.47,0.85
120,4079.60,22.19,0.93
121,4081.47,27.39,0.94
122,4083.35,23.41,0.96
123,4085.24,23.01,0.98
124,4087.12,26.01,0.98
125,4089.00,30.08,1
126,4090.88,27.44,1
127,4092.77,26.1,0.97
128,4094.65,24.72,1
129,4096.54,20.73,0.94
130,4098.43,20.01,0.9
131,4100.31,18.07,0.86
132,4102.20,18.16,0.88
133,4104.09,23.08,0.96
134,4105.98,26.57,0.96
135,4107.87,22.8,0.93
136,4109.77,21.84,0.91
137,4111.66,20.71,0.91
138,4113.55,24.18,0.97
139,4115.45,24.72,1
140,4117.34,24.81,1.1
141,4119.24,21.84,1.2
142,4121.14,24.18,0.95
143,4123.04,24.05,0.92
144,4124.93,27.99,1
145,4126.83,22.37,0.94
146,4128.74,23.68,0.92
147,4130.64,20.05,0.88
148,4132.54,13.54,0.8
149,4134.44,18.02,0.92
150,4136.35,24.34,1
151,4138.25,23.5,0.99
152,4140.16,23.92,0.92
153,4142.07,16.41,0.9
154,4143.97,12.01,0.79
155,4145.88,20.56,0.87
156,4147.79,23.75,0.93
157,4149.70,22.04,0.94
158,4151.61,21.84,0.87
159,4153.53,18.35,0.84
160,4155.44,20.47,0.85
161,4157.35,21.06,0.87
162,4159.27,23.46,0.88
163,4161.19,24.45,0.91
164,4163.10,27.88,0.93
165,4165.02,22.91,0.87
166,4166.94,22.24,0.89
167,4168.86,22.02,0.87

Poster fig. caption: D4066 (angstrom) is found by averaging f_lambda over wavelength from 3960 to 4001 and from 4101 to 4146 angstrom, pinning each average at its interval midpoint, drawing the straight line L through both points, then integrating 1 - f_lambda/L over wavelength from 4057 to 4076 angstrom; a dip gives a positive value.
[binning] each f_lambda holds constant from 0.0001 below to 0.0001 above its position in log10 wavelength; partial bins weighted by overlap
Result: 1.3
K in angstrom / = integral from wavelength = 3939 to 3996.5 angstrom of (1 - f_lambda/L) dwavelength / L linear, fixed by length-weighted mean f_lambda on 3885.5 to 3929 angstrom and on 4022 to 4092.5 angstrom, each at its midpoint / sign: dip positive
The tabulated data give 7.5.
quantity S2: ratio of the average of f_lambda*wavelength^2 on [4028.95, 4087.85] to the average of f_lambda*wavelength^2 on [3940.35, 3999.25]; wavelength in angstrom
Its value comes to 1.6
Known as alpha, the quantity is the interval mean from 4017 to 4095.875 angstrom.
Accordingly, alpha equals 20.3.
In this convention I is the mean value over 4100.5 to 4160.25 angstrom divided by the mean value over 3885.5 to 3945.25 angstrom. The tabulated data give 2.42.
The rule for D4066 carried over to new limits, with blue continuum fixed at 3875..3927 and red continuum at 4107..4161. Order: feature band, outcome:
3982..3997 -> -4.7 angstrom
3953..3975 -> 7.4 angstrom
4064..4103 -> -4.4 angstrom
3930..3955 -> 7.1 angstrom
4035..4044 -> -2.4 angstrom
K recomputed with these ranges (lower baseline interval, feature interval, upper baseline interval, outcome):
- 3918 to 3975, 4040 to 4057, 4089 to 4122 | -1.0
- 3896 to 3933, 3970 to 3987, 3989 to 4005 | 3.8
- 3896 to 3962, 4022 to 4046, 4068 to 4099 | -1.0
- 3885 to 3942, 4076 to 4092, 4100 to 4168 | -4.2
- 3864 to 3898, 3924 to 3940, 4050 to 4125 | 8.4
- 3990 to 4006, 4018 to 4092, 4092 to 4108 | 3.7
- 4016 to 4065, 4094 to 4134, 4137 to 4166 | -2.9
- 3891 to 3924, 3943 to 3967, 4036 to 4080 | 5.3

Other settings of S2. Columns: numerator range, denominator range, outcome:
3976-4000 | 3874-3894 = 2.19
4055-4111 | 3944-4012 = 1.52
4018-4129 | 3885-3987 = 2.27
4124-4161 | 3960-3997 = 1.74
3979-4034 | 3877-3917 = 2.08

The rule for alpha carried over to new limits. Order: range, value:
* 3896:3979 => 9.23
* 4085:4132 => 23.4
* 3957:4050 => 16.9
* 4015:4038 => 20.2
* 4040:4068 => 17.9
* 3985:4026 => 20.7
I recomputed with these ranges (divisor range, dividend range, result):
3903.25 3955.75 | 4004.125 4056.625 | 2.12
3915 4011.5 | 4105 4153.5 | 1.79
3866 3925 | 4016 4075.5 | 1.99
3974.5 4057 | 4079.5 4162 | 1.16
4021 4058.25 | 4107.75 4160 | 1.12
